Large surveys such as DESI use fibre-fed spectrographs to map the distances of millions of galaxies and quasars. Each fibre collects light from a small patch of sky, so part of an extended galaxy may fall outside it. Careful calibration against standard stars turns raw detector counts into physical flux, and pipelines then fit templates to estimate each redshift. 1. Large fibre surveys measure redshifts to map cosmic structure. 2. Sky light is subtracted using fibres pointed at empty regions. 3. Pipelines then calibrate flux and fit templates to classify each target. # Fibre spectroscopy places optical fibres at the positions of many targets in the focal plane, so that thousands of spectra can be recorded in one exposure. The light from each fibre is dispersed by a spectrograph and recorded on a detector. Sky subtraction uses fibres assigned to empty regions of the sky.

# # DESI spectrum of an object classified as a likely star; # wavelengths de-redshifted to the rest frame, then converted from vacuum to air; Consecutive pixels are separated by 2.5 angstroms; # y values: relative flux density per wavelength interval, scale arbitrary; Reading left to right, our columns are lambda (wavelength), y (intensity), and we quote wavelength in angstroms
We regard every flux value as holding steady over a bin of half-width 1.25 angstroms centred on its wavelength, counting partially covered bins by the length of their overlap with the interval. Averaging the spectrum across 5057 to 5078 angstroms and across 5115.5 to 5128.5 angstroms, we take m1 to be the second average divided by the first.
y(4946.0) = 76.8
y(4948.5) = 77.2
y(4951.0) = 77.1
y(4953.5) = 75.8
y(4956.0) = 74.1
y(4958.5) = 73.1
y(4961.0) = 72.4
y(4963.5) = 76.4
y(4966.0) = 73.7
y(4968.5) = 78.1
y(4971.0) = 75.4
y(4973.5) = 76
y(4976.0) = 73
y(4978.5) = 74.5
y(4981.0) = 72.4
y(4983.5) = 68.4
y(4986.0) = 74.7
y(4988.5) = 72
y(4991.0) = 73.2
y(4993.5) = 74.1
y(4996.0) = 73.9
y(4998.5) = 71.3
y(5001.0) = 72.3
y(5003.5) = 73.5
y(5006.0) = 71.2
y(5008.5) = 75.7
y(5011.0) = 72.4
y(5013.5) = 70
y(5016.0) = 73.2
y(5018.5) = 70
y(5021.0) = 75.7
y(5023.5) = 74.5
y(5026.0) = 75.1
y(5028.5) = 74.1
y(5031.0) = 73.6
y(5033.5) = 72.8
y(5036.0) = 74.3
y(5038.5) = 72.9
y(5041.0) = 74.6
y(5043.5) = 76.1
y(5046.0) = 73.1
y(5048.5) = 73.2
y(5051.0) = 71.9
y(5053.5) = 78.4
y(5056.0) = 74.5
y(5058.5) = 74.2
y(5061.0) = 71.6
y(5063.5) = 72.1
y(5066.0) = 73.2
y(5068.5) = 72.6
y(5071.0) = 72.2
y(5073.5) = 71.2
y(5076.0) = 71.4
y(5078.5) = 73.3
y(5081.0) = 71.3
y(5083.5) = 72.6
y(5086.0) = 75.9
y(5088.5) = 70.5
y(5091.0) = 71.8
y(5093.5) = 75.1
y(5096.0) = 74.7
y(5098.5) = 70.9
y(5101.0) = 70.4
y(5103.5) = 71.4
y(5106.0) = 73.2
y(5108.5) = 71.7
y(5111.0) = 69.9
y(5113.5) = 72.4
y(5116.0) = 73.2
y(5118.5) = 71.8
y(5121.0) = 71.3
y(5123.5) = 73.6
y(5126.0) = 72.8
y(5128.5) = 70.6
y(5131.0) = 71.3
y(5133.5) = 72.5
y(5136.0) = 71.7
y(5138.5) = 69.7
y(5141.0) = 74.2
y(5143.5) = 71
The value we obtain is 1.00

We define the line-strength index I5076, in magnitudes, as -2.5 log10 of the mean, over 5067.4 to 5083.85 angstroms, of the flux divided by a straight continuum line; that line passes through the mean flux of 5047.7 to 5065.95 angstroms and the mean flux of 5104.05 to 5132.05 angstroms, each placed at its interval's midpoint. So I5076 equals 0.02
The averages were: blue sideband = 73.7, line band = 72.1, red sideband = 72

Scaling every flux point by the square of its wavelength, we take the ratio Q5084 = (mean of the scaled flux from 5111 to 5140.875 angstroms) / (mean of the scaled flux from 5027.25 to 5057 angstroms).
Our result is 1.00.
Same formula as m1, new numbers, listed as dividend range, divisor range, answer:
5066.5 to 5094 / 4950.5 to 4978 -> 0.97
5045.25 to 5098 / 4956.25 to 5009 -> 0.99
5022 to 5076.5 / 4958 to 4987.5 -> 0.99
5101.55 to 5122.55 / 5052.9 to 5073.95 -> 0.98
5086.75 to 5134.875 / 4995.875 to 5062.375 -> 0.98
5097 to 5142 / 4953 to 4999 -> 0.97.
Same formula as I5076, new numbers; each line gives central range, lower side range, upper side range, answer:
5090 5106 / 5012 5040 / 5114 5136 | 0.00 mag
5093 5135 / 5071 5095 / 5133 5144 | 0.00 mag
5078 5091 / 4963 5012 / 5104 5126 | 0.00 mag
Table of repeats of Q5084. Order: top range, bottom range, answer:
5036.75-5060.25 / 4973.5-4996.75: 1.04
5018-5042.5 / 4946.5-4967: 1.01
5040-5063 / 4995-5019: 1.04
